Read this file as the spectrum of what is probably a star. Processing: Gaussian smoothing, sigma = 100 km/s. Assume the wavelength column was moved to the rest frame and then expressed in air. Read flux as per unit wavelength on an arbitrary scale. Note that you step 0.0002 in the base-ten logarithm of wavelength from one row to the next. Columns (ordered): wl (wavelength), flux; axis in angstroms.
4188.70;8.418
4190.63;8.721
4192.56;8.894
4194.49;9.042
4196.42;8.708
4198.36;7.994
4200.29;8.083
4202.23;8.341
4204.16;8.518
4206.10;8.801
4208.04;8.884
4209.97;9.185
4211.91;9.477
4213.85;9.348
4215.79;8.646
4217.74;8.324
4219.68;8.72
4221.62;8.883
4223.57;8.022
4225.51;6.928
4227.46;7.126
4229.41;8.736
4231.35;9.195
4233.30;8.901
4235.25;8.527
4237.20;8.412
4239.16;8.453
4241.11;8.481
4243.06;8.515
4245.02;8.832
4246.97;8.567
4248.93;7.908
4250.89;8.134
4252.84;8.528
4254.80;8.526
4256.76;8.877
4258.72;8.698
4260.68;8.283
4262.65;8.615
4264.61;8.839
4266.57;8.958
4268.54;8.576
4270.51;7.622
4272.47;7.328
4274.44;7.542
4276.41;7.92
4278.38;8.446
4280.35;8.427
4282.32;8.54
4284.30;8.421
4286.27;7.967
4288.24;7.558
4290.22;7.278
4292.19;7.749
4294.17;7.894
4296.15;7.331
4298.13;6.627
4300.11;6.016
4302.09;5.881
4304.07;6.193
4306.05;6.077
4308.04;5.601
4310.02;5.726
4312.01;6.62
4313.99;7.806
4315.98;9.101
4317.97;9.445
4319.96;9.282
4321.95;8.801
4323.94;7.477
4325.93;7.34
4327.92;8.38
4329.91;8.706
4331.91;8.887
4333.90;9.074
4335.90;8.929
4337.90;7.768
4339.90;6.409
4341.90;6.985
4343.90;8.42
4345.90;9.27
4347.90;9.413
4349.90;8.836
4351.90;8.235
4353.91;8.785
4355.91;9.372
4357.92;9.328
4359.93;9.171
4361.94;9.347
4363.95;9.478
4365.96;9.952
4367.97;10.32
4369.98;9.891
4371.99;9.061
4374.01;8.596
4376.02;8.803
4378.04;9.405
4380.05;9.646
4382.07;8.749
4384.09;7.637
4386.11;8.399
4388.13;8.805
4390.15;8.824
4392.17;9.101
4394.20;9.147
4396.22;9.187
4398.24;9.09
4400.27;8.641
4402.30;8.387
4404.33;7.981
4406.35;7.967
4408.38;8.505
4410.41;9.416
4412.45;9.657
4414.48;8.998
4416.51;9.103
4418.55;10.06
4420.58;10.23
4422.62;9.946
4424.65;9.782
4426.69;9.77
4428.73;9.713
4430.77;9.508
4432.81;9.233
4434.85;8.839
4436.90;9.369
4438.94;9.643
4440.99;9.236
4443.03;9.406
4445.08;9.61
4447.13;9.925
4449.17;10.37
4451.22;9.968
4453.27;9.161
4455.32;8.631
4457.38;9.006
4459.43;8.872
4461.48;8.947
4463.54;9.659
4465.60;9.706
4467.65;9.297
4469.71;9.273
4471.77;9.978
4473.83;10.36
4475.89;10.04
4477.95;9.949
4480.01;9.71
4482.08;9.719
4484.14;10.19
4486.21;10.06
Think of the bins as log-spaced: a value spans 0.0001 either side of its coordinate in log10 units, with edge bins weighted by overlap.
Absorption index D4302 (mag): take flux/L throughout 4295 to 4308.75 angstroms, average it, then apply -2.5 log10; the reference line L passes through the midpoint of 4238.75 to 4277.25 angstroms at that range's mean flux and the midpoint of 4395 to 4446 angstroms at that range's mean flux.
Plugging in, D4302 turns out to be 0.342 mag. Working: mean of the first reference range 8.36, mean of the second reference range 9.25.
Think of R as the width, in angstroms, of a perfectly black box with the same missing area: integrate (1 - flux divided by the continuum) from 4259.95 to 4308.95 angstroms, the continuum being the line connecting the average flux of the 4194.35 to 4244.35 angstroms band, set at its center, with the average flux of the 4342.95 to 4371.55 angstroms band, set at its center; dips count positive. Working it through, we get 7.1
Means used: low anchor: 8.54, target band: 7.58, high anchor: 9.27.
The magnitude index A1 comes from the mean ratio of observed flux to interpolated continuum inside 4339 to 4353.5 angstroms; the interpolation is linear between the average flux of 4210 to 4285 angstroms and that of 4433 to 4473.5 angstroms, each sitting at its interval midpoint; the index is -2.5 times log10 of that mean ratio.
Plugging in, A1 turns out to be 0.08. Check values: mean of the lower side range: 8.44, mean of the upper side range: 9.43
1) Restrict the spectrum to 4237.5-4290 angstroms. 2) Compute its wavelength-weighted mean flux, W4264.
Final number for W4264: 8.31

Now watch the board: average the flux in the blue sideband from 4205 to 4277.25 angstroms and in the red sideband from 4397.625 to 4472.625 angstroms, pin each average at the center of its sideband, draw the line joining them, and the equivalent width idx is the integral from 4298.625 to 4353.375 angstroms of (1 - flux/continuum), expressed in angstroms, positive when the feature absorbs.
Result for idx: 6.5 angstroms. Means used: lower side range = 8.47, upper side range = 9.32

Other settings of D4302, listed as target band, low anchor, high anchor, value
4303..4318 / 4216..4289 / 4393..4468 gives 0.244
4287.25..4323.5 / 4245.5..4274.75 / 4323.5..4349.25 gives 0.142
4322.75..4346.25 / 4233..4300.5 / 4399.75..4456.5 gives 0.070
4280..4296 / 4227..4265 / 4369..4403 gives 0.093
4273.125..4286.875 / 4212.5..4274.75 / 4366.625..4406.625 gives 0.050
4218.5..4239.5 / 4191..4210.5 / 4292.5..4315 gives -0.038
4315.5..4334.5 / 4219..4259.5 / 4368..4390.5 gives 0.015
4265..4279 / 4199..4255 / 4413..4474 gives 0.083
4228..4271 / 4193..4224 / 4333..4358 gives 0.011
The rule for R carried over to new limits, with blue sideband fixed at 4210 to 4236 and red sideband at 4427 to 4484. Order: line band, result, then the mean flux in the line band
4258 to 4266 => 0.1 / 8.63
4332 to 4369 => 1.0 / 8.84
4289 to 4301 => 2.3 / 7.16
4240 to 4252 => 0.3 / 8.41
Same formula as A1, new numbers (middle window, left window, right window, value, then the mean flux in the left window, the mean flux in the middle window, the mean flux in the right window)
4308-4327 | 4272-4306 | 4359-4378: 0.04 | 7.44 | 7.83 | 9.4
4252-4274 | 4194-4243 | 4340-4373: 0.04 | 8.54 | 8.42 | 9.04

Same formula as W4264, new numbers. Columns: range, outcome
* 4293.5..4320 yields 7.03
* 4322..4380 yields 8.79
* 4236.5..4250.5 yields 8.43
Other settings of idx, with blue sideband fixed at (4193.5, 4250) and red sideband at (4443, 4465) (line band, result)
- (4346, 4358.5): 0.0 angstroms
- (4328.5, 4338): 0.2 angstroms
